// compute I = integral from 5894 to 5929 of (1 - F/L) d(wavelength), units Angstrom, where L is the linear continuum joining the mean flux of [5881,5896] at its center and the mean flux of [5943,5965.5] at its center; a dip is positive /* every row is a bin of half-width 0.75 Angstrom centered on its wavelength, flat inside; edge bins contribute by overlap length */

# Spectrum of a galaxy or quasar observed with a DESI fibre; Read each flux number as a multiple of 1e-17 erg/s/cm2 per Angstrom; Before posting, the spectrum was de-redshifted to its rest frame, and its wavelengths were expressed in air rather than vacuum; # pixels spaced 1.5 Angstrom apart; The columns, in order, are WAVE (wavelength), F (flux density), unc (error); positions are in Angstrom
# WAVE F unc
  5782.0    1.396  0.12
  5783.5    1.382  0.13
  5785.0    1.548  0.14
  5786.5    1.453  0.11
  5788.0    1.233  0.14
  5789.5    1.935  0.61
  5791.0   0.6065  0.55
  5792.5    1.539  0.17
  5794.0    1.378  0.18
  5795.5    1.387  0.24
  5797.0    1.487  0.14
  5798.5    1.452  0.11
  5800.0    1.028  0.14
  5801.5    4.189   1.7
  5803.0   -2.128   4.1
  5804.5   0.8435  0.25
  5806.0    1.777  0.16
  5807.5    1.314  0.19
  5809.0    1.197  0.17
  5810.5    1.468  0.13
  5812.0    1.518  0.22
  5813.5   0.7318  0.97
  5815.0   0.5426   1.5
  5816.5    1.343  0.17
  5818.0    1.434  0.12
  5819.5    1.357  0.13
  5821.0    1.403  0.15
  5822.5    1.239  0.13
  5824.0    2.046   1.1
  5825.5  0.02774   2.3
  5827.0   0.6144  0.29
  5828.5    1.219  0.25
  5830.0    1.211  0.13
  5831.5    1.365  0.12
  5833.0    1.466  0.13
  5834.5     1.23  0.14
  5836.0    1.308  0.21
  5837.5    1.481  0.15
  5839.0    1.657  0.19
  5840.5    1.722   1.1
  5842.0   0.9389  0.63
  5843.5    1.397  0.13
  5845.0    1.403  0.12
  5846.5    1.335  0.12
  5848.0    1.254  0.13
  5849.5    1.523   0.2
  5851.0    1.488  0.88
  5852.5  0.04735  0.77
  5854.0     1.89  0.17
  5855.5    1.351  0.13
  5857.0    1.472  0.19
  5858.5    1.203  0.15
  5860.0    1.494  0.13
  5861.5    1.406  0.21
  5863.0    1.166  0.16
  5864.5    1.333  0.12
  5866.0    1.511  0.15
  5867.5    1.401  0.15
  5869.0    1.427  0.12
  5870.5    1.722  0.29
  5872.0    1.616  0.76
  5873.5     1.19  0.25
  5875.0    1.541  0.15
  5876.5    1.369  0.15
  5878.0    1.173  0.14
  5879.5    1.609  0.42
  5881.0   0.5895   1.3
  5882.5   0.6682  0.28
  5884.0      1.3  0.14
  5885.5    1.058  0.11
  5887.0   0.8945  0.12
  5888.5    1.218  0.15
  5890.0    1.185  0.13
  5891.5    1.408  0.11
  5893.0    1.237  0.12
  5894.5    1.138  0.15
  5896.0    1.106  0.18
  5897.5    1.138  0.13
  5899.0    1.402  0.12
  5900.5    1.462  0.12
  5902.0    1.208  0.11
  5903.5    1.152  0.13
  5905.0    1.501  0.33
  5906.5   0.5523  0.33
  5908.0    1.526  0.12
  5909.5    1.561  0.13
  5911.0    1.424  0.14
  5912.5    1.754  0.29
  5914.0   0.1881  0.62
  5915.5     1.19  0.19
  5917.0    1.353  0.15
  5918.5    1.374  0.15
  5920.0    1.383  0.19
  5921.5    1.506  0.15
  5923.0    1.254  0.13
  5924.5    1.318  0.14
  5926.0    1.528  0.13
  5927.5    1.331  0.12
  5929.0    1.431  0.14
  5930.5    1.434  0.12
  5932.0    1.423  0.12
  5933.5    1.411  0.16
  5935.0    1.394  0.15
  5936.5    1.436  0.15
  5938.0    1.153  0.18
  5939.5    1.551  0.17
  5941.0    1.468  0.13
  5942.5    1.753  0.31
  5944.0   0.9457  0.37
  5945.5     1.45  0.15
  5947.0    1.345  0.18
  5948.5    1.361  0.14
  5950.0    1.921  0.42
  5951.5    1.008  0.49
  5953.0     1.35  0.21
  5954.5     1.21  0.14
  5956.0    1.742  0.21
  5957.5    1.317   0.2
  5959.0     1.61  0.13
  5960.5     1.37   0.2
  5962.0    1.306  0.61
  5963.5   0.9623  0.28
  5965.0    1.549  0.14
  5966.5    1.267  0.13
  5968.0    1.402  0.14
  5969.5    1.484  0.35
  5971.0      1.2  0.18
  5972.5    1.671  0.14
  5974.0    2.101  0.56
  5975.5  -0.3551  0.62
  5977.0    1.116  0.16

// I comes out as -2.7 Angstrom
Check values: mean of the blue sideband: 1.1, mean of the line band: 1.28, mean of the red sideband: 1.37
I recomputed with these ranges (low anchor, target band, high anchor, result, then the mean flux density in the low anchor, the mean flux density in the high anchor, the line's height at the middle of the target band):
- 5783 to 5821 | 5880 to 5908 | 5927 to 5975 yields 4.6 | 1.28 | 1.41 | 1.36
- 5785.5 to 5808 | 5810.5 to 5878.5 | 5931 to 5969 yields 1.3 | 1.3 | 1.39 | 1.33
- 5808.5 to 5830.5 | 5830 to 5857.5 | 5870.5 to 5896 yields -4.0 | 1.16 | 1.21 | 1.18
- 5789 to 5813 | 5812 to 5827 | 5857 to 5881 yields 2.3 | 1.3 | 1.39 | 1.32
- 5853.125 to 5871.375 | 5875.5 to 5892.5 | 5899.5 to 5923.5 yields 2.8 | 1.44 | 1.28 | 1.37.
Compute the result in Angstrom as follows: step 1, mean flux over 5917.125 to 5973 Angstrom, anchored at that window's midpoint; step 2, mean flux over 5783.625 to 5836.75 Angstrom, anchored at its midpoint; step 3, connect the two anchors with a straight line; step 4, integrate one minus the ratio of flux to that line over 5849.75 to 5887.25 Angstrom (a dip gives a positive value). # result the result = 0.8 Angstrom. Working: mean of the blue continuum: 1.25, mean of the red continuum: 1.39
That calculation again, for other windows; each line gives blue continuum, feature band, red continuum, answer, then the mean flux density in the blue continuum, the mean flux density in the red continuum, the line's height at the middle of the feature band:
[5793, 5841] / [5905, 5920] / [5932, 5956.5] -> 1.4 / 1.26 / 1.4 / 1.37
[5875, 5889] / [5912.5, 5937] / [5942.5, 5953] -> -0.7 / 1.12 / 1.37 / 1.28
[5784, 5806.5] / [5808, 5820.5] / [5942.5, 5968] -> 1.1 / 1.31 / 1.37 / 1.32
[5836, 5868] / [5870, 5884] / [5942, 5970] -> 1.0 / 1.35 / 1.38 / 1.36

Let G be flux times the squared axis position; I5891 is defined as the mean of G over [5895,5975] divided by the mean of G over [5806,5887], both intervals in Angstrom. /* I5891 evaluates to 1.1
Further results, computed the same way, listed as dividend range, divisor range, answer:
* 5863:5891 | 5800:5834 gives 1.09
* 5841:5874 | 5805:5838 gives 1.10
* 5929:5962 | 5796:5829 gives 1.24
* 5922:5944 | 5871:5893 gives 1.18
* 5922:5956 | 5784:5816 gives 1.16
